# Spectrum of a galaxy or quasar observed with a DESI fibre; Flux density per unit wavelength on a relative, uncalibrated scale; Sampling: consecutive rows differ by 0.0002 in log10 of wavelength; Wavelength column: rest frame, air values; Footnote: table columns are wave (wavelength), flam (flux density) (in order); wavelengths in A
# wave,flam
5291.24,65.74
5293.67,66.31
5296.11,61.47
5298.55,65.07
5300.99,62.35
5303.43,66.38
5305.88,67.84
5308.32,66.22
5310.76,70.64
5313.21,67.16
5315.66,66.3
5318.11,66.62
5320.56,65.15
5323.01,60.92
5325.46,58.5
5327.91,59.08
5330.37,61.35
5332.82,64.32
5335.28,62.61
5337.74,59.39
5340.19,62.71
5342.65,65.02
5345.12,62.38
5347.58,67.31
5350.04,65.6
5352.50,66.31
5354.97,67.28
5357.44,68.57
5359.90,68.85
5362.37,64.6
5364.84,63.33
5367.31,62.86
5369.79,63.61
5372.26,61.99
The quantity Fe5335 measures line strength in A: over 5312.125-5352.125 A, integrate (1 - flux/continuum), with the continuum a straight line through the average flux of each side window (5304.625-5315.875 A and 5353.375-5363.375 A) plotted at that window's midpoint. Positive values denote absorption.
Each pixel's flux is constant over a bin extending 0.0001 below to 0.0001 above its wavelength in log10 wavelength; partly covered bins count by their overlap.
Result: 2.4 A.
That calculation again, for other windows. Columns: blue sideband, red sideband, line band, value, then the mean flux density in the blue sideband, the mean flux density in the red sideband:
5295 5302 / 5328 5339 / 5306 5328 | -0.94 A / 63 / 61.6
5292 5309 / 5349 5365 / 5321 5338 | 1.21 A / 65.1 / 66.6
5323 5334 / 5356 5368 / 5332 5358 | -0.53 A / 60.8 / 65.8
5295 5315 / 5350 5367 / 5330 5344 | 0.74 A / 65.9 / 66.2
